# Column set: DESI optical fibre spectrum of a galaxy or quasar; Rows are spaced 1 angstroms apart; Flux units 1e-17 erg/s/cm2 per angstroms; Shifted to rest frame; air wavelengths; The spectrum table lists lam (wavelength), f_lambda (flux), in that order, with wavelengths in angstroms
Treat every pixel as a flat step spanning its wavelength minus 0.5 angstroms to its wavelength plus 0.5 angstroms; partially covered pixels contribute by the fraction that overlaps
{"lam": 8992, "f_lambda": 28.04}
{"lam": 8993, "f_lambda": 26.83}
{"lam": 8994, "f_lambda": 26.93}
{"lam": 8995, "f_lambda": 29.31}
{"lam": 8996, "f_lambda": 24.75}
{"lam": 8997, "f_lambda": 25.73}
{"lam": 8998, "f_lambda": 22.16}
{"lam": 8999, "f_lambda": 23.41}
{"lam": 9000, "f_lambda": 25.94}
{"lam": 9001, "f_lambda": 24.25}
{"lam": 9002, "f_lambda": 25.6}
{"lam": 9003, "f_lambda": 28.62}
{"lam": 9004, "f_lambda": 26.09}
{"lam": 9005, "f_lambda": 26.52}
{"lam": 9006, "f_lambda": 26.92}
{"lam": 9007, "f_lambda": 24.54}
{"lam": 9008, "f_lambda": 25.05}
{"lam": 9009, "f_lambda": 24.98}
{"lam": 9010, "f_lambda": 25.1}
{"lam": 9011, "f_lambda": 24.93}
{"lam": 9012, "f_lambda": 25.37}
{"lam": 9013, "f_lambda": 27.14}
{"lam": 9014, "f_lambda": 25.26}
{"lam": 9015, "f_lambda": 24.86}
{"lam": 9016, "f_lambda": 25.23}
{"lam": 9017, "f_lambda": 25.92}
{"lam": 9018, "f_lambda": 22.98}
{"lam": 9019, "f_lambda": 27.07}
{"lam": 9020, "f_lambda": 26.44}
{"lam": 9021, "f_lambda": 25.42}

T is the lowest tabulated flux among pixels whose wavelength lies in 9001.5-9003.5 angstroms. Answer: 25.6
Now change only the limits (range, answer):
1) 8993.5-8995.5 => 26.93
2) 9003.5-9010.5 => 24.54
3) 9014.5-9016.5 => 24.86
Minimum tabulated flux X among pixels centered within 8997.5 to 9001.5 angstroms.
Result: 22.16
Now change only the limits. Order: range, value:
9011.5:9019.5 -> 22.98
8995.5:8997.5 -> 24.75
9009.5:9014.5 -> 24.93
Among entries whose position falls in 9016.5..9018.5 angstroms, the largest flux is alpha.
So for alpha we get 25.92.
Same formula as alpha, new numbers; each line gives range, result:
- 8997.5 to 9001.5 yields 25.94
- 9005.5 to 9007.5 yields 26.92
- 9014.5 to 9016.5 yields 25.23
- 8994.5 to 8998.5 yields 29.31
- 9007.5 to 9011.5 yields 25.1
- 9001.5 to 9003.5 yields 28.62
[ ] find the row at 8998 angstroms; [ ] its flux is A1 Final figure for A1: 22.16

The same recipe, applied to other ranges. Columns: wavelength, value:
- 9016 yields 25.23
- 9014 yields 25.26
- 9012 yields 25.37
